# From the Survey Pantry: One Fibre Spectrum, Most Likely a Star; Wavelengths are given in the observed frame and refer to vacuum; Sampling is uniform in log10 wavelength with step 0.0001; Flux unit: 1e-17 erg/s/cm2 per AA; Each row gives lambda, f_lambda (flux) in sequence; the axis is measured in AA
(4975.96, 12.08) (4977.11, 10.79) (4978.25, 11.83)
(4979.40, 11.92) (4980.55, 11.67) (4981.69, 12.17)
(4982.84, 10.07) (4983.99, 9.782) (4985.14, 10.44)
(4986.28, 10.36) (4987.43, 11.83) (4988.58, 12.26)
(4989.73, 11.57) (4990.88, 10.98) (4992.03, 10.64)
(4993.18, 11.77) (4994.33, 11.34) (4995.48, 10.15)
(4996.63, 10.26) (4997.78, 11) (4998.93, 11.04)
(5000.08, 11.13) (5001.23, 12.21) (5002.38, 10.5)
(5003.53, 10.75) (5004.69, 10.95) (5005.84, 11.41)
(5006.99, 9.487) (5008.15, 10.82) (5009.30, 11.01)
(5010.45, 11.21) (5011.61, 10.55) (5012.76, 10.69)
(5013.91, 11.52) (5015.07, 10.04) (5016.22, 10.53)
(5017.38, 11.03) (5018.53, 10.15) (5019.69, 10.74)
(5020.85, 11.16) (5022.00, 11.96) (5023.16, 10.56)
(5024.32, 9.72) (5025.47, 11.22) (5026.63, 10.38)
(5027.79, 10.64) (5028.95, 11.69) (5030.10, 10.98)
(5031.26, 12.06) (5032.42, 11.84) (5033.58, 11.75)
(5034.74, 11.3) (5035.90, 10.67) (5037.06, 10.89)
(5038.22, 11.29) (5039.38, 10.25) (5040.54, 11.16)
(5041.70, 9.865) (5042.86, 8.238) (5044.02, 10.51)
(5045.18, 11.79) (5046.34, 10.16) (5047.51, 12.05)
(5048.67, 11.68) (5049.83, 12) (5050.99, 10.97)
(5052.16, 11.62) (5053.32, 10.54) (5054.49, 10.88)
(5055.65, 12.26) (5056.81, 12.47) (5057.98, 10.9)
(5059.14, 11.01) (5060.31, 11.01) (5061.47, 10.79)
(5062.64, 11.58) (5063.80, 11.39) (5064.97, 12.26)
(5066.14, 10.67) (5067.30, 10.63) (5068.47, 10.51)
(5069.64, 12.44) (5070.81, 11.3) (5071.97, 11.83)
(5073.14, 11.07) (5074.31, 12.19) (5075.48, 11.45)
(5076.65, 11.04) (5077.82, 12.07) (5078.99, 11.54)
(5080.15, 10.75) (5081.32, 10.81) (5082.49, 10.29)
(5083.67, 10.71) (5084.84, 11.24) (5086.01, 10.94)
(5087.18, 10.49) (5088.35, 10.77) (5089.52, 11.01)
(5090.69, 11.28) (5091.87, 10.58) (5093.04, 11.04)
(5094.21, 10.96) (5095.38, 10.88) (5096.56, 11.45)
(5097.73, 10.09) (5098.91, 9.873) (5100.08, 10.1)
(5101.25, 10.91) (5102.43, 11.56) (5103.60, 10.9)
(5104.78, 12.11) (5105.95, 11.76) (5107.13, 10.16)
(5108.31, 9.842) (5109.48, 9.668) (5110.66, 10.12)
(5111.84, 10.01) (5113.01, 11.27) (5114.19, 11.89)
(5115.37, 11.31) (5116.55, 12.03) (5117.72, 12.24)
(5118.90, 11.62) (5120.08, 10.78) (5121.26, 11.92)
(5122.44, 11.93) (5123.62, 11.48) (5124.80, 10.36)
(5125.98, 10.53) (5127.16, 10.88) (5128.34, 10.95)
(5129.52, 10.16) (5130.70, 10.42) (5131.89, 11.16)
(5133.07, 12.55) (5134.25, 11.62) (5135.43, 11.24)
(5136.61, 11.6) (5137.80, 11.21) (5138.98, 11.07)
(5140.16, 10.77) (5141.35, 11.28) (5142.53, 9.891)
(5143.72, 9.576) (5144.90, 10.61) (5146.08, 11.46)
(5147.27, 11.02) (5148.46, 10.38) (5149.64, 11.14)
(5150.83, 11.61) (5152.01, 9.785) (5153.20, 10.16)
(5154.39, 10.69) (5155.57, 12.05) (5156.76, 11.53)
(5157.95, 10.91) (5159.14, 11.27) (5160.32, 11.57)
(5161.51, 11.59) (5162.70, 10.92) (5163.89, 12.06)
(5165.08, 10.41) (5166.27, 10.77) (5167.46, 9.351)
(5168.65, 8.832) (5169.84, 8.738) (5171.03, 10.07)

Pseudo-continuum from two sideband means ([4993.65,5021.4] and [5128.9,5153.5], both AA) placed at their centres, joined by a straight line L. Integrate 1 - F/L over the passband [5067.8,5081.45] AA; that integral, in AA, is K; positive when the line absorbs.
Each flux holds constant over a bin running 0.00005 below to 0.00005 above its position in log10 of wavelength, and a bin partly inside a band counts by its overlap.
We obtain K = -0.7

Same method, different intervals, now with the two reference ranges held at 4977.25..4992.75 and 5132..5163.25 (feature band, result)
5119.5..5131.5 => 0.15 AA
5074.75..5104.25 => 0.50 AA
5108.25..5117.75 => 0.15 AA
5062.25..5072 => -0.22 AA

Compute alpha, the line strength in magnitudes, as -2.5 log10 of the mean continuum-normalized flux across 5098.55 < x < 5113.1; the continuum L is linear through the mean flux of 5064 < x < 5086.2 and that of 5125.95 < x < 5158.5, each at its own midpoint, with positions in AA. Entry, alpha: 0.048 mag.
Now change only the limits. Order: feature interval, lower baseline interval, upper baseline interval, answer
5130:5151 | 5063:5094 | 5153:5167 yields 0.02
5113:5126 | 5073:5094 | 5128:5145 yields -0.05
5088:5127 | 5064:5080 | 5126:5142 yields 0.03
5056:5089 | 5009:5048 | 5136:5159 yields -0.03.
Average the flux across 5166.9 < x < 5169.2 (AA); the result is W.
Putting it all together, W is 9.09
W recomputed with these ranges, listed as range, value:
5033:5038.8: 11.2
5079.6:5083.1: 10.6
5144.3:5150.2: 10.9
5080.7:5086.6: 10.8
